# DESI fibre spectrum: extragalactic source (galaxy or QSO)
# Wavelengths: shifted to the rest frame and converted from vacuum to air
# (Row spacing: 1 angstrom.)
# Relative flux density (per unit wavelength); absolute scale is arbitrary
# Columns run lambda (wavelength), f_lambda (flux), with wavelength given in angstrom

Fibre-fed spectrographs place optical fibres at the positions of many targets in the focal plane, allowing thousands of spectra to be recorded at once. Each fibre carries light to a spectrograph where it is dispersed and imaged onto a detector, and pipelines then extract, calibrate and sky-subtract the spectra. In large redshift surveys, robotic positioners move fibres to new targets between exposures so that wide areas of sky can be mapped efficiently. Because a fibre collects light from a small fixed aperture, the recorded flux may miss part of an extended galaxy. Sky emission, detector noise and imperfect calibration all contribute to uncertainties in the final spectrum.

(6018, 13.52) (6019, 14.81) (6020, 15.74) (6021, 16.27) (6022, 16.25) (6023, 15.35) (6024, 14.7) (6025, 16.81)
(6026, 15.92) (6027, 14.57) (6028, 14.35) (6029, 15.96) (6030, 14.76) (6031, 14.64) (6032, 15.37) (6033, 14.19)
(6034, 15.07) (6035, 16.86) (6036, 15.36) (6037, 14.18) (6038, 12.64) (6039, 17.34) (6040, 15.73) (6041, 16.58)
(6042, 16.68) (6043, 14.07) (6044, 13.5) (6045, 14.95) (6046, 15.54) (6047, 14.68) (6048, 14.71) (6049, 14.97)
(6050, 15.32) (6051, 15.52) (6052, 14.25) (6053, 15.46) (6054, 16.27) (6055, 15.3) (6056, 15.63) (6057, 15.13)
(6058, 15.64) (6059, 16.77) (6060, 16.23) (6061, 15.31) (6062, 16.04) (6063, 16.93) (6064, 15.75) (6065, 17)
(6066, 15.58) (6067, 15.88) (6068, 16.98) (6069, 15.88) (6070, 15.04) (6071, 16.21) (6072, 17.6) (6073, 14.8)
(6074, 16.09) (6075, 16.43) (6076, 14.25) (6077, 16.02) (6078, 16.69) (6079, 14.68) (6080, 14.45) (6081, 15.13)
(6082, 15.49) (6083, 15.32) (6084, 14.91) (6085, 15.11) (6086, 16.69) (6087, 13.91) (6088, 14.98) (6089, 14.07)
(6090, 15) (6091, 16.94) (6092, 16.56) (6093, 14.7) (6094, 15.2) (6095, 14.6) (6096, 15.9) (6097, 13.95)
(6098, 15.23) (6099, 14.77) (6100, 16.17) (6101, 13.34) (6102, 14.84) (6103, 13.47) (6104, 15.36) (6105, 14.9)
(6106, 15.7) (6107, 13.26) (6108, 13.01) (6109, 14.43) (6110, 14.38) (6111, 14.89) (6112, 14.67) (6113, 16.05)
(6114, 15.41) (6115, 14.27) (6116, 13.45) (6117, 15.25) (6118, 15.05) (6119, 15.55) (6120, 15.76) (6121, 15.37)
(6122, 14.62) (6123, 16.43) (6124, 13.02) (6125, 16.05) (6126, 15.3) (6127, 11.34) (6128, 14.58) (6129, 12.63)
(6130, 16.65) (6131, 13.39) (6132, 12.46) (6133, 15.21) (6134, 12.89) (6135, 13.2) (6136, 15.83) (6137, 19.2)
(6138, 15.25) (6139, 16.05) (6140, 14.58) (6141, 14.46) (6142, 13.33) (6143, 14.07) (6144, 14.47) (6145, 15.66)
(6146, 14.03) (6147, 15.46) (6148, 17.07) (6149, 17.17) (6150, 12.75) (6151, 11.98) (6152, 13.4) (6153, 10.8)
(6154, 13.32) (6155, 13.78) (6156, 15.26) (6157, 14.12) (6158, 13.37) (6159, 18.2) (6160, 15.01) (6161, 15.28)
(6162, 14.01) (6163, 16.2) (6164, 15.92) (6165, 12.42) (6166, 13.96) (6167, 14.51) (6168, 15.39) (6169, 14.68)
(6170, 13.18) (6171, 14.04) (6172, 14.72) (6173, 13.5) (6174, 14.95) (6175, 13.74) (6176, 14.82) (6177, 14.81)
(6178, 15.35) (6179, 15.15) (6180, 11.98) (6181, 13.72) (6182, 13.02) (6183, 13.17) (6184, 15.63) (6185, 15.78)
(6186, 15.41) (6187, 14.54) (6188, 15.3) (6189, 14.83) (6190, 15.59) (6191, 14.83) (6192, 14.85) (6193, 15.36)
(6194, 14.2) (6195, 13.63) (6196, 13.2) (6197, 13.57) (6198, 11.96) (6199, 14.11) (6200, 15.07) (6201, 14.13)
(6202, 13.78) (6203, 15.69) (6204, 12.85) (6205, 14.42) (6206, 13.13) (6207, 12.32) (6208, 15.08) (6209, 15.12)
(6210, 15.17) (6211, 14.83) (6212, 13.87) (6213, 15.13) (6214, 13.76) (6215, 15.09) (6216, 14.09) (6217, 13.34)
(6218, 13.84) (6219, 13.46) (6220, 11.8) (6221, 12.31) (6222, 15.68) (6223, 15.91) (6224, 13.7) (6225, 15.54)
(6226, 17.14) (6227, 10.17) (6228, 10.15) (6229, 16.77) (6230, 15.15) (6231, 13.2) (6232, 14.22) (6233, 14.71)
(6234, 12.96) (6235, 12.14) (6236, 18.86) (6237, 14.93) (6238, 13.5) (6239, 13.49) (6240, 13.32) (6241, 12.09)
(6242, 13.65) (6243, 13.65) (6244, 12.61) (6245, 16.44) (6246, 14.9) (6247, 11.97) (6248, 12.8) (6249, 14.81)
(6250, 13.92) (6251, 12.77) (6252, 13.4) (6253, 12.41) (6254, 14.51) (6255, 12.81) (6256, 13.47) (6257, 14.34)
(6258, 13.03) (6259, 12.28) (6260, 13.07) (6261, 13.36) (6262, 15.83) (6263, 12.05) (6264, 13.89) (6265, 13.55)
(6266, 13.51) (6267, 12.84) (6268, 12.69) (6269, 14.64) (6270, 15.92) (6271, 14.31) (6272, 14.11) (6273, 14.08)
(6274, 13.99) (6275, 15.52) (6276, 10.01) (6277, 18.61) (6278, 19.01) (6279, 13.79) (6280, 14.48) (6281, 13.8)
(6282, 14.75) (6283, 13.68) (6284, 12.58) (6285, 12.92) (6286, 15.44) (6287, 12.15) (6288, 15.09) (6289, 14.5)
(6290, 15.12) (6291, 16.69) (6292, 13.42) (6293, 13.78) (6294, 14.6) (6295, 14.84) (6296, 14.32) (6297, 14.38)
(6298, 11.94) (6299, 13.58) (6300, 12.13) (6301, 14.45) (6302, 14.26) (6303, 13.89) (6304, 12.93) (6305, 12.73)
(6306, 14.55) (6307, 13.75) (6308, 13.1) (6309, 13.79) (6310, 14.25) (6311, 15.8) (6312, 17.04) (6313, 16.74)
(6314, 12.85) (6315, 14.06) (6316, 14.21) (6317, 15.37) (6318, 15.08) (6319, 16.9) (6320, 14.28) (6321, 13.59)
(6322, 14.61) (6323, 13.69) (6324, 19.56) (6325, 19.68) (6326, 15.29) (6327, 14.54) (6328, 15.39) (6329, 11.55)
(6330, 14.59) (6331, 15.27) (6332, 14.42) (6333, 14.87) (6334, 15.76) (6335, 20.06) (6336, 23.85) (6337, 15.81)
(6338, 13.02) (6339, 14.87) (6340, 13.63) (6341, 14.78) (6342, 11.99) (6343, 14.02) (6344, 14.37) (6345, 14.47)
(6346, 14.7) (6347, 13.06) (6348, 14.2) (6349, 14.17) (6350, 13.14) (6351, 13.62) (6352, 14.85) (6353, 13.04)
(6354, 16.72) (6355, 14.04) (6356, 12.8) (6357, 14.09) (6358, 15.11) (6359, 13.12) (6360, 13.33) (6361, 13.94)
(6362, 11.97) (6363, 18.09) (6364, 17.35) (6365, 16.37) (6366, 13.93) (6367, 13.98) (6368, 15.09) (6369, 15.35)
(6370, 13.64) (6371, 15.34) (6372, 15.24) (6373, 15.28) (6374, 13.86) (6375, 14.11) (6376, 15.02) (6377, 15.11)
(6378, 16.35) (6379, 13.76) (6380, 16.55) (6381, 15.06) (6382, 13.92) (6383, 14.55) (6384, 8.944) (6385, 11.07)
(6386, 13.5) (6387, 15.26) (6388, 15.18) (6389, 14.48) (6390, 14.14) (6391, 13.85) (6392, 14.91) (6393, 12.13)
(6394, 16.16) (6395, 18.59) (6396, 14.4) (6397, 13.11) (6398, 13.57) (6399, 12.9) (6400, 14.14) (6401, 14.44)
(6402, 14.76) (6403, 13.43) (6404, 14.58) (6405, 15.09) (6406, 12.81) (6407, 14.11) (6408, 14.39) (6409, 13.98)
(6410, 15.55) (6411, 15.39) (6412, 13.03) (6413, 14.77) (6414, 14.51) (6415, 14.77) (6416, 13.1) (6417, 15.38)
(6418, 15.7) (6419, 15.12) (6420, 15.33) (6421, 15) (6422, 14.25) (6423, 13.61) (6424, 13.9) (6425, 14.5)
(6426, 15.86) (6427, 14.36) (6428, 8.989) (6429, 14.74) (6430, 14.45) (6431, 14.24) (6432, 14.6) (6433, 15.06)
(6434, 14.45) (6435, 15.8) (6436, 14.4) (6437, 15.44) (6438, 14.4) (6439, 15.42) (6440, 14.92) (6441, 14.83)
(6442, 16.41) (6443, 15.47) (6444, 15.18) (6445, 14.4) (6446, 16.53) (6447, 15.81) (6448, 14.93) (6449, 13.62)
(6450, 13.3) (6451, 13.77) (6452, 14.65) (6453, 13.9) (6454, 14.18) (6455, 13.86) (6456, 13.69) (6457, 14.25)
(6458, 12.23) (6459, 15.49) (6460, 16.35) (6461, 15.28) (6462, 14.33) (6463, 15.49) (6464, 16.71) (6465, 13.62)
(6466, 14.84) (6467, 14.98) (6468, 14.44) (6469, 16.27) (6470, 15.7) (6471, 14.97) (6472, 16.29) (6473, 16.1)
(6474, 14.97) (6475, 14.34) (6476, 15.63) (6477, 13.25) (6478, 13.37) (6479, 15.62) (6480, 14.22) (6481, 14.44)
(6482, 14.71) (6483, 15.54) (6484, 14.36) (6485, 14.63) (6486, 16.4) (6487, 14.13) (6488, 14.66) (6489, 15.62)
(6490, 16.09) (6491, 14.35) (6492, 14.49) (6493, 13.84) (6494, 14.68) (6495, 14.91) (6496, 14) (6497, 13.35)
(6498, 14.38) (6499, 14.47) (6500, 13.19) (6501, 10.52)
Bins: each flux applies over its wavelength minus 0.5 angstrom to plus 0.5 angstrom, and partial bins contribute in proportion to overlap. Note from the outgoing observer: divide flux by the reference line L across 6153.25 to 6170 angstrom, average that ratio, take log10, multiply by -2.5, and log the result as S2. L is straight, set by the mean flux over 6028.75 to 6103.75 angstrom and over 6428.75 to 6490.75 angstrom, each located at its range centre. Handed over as 0.05 mag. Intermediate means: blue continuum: 15.4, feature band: 14.6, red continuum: 14.9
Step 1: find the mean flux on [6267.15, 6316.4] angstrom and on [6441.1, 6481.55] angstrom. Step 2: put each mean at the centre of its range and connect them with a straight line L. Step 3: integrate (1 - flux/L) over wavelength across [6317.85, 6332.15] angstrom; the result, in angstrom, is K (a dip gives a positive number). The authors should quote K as -0.9 angstrom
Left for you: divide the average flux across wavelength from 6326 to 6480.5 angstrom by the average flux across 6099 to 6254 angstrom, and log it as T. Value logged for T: 1.02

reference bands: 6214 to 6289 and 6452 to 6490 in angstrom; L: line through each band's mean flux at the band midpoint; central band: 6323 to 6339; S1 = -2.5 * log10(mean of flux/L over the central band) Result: -0.133 mag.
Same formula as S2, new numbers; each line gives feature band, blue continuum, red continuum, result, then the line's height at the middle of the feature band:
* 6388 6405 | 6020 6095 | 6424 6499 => 0.033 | 14.8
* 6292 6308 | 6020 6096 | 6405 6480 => 0.095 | 15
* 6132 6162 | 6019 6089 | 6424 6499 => 0.050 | 15.3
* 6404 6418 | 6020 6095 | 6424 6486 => 0.029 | 14.8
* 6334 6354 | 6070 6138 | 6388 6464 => -0.018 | 14.6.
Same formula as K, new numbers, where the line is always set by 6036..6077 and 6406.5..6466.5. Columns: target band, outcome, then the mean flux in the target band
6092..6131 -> 1.78 angstrom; 14.7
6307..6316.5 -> 0.21 angstrom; 14.6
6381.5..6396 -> 0.66 angstrom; 14.1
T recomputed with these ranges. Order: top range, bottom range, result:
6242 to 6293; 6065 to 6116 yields 0.92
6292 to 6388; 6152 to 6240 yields 1.02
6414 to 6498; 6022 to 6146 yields 0.97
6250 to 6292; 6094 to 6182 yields 0.96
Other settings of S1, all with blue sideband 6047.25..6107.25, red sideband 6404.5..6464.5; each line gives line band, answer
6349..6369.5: 0.021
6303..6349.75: -0.005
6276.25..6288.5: 0.026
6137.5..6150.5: 0.022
